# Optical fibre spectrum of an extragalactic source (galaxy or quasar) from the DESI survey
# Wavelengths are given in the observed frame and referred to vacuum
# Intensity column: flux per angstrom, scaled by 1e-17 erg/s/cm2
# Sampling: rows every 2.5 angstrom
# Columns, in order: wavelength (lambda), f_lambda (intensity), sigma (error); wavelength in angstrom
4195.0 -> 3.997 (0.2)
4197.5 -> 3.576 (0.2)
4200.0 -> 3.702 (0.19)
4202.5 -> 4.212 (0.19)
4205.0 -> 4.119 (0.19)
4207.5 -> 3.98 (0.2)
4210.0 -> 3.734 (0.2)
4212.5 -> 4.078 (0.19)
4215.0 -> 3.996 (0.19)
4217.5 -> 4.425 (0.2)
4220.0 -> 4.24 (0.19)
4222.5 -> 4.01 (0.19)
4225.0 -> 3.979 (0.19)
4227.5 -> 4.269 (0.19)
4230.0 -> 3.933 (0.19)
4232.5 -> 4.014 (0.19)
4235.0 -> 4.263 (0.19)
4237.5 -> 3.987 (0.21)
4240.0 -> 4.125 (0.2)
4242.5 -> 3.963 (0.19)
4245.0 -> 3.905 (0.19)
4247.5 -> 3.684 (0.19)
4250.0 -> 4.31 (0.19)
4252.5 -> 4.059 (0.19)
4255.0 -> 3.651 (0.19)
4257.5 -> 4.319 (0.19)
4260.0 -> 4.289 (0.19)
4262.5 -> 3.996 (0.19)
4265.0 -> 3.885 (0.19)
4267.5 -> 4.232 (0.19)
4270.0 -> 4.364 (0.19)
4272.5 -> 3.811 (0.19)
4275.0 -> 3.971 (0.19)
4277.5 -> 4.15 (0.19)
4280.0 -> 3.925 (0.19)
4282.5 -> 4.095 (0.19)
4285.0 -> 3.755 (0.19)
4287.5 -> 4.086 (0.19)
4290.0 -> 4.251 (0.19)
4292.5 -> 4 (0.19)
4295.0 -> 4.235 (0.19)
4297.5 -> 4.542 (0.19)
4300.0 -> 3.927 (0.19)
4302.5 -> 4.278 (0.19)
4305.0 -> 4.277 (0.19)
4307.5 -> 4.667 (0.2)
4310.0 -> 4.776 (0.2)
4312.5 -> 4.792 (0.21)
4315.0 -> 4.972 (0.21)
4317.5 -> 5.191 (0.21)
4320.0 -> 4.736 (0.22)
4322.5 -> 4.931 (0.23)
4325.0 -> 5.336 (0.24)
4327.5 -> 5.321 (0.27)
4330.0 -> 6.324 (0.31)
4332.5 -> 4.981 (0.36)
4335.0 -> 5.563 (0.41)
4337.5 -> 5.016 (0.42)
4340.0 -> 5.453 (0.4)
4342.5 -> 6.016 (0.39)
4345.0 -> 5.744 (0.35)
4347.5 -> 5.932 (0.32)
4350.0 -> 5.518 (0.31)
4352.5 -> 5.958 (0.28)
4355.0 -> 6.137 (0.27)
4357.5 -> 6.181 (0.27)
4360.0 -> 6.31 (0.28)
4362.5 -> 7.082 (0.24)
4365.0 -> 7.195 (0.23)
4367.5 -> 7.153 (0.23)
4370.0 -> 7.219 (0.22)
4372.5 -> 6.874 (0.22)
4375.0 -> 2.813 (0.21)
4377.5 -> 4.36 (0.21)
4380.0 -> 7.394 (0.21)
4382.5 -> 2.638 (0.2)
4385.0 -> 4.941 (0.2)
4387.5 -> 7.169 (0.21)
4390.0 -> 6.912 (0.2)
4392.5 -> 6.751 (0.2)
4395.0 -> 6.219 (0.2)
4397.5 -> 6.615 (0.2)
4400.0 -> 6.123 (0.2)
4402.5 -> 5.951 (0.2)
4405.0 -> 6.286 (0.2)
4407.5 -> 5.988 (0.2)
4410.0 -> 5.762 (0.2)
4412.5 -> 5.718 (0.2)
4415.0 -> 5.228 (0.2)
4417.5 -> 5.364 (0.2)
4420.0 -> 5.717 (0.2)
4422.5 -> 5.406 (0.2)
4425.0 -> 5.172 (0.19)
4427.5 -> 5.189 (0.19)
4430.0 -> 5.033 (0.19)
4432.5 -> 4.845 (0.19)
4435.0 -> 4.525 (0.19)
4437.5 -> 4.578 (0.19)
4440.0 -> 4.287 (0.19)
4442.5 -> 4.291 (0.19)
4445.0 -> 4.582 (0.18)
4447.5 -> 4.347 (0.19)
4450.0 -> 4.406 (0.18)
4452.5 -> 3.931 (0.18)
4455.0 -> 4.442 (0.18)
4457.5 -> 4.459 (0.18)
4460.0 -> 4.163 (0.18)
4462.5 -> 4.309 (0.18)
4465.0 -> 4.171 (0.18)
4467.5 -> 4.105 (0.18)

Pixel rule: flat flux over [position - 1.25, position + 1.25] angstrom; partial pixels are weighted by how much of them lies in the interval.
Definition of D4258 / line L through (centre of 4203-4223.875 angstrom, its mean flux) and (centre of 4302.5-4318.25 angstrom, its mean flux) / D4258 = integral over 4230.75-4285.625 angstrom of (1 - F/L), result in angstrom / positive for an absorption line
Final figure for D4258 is 4.2 angstrom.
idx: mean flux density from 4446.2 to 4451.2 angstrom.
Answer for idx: 4.38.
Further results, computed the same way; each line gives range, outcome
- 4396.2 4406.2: 6.24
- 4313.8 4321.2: 4.97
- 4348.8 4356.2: 5.87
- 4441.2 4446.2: 4.43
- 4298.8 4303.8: 4.11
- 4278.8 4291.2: 4.02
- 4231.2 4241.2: 4.1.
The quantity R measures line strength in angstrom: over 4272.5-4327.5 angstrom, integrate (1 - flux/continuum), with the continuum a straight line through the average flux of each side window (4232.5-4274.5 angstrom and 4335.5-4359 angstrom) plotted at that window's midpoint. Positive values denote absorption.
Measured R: 5.41 angstrom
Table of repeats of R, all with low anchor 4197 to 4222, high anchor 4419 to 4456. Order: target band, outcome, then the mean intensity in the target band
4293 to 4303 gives 0.1 angstrom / 4.22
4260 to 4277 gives 0.5 angstrom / 4.07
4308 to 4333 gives -4.4 angstrom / 5.13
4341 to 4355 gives -4.5 angstrom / 5.85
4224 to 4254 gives 0.5 angstrom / 4.04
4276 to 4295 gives 0.9 angstrom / 4.05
